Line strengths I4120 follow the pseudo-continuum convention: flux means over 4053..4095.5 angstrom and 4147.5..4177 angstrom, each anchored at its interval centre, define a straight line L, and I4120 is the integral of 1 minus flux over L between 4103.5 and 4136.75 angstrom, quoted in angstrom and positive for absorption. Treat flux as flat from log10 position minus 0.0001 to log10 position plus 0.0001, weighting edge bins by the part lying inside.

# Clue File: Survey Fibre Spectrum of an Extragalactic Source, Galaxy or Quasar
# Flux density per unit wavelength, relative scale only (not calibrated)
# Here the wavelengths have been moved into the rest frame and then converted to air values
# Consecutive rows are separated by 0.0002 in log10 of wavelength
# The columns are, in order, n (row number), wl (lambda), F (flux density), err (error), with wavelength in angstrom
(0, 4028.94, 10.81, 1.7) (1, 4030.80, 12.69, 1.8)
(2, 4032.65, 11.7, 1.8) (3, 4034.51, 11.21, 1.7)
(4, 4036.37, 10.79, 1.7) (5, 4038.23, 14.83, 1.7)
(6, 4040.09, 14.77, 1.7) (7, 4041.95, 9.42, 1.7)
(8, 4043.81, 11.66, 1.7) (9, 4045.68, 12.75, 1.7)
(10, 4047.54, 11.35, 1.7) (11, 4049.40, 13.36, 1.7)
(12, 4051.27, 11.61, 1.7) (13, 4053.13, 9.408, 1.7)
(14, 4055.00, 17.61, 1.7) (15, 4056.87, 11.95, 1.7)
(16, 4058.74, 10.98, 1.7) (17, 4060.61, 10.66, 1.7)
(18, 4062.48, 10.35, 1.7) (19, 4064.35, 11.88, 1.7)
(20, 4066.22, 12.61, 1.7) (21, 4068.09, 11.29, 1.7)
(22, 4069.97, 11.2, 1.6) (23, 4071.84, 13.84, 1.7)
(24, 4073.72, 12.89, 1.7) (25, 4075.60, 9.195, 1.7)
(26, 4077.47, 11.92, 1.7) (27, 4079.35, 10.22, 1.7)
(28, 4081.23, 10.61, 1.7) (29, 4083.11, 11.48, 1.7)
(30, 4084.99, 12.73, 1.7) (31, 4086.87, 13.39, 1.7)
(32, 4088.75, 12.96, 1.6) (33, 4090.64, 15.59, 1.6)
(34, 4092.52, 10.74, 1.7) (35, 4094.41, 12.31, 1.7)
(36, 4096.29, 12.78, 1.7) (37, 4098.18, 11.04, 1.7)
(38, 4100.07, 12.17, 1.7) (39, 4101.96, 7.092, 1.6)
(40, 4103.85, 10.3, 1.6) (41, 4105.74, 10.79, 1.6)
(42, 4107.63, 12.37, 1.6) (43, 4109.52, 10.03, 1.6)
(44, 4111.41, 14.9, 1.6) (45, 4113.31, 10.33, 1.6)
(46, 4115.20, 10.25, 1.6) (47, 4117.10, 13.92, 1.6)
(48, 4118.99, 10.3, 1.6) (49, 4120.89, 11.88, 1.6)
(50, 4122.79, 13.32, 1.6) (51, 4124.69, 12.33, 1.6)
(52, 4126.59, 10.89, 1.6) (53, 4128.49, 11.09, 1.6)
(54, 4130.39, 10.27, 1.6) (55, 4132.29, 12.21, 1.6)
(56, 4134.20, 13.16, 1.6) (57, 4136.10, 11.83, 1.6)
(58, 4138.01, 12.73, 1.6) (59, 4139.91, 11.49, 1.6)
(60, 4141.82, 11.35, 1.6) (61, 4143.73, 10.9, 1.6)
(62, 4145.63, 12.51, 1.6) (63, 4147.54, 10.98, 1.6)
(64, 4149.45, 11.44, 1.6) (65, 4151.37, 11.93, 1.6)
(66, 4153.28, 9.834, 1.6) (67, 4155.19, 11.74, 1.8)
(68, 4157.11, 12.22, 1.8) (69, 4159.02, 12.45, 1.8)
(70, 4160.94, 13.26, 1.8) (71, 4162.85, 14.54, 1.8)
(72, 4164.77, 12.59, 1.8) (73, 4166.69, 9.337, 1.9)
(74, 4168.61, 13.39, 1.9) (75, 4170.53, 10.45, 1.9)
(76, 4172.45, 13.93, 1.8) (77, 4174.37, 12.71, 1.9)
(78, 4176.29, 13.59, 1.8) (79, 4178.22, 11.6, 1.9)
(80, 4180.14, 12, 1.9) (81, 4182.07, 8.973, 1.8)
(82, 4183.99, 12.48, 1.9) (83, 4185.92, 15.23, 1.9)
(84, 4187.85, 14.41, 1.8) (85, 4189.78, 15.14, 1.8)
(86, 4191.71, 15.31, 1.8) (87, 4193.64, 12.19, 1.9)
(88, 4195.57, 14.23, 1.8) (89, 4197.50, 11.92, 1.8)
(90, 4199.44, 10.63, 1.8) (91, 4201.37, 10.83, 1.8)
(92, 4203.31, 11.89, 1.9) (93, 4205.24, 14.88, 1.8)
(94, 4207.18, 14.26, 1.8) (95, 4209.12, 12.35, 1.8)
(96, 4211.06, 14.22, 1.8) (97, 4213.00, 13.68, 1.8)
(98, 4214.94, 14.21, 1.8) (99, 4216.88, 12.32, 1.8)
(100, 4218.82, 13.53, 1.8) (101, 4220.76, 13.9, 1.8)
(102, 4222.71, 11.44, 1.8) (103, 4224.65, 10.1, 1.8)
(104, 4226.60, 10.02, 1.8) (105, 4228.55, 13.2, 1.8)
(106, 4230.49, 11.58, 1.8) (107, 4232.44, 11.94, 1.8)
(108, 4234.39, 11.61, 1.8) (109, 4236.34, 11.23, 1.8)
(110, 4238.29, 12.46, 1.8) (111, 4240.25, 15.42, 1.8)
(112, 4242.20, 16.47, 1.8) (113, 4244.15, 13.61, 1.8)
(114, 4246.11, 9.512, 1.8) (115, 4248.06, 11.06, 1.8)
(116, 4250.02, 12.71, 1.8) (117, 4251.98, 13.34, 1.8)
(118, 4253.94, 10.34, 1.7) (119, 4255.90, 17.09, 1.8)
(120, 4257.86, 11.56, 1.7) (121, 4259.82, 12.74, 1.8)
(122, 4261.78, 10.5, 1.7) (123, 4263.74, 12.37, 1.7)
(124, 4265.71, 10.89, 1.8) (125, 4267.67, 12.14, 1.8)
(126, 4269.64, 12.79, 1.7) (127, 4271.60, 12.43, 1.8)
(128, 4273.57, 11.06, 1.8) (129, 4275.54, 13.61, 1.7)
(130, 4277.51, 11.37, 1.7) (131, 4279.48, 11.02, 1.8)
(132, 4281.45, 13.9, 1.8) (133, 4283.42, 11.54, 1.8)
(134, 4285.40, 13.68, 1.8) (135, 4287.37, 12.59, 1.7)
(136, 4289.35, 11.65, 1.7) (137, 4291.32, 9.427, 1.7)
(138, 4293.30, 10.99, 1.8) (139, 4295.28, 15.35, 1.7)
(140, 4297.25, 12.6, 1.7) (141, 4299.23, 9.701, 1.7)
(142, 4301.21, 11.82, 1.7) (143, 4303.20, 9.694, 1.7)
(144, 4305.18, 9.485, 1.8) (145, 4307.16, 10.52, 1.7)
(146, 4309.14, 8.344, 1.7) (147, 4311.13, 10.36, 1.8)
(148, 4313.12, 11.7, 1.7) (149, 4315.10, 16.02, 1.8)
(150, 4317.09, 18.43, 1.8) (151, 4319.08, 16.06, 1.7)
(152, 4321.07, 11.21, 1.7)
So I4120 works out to 1.1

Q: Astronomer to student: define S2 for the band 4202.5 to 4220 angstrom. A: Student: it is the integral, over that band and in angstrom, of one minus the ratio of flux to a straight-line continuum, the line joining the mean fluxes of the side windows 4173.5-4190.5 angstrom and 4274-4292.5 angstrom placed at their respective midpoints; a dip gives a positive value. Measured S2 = -1.21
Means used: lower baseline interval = 12.9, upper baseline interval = 12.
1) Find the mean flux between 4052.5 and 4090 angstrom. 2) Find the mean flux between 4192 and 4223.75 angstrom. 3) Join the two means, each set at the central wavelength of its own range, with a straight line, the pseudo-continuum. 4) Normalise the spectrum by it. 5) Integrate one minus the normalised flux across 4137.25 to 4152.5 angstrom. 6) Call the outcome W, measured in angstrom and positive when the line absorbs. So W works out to 1.02 angstrom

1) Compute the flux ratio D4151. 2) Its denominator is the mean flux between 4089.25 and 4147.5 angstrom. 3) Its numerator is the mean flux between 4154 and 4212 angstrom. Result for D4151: 1.1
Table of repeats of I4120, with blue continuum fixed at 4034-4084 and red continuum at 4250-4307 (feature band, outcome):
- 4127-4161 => 0.6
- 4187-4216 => -3.4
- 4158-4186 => -1.0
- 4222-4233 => 0.5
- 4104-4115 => 0.4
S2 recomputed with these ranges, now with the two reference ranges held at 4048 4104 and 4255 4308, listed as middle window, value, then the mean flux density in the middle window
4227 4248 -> -1.14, 12.6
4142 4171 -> 0.05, 11.8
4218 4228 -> 0.06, 11.8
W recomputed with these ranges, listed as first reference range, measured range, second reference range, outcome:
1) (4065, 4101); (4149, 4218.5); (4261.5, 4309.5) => -4.98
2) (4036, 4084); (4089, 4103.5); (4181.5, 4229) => 0.54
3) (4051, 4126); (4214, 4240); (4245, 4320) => -0.41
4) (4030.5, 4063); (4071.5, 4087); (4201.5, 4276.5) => 0.65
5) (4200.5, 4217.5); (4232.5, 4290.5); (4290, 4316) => -1.56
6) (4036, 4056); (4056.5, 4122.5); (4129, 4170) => 3.39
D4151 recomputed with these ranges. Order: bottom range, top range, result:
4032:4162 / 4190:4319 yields 1.05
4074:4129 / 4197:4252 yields 1.08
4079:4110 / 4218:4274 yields 1.06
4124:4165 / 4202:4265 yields 1.06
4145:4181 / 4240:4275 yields 1.03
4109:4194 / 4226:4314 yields 0.98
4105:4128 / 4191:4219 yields 1.11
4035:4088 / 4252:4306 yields 1.00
